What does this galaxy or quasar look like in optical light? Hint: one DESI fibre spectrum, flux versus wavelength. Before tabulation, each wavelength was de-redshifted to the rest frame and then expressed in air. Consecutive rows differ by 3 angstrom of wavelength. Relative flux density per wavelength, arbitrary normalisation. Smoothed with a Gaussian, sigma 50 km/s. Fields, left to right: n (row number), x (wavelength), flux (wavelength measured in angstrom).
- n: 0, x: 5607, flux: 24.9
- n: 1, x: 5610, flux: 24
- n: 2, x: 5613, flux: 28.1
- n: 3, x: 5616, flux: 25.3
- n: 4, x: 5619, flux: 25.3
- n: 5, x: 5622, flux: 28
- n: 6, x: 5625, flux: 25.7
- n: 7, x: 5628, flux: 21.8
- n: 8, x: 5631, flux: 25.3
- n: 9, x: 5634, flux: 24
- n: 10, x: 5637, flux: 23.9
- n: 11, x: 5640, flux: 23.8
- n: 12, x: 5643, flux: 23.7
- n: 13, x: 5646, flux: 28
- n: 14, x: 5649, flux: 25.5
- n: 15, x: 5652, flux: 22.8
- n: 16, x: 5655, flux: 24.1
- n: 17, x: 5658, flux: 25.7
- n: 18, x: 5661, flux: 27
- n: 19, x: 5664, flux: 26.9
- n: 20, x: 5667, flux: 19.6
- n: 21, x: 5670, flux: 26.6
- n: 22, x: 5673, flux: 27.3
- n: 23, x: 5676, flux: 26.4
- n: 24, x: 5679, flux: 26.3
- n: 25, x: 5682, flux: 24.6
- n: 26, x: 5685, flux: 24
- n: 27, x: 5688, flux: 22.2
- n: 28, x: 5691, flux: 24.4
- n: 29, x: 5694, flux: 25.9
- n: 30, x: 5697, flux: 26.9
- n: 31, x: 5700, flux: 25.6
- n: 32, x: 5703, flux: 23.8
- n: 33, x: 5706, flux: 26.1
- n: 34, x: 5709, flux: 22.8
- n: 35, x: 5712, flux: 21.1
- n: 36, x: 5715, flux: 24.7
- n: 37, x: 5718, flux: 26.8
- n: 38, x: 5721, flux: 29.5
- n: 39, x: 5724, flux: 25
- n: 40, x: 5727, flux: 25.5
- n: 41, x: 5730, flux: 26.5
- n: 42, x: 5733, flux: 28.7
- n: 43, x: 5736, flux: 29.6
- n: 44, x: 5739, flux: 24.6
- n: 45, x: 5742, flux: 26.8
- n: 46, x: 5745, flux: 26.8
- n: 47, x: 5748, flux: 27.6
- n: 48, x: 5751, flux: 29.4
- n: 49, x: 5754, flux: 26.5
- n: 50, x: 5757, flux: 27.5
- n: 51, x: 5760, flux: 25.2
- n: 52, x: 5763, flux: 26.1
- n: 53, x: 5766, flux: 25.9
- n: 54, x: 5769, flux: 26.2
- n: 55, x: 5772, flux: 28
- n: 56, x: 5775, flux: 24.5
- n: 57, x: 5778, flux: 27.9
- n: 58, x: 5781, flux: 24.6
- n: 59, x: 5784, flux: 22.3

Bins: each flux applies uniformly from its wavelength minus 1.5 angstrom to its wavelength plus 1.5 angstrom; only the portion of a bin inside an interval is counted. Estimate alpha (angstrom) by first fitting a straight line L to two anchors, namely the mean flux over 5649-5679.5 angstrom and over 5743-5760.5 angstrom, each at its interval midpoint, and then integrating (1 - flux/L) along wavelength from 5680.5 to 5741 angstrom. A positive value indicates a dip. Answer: 2.1 angstrom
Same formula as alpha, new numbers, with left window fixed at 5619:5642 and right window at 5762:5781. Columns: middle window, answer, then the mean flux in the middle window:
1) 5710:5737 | -0.53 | 26.3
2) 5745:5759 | -0.80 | 27.6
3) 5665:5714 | 1.39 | 24.6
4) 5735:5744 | -0.32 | 26.8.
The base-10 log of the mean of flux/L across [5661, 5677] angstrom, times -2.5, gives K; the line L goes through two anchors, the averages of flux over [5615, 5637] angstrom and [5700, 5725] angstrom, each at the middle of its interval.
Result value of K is -0.02 mag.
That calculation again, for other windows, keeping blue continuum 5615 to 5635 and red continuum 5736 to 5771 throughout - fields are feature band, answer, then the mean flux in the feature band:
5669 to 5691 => 0.023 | 25.2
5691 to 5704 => 0.023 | 25.5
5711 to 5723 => 0.025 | 25.7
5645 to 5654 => 0.008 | 25.2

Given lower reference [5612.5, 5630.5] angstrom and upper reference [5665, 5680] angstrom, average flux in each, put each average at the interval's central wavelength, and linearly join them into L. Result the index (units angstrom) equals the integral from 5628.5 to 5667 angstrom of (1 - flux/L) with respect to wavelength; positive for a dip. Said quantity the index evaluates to 1.0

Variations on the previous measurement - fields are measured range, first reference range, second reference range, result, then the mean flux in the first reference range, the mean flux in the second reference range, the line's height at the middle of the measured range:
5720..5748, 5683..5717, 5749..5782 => -1.6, 24.4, 26.6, 25.5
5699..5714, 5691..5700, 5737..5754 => 1.3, 25.9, 27.1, 26.2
